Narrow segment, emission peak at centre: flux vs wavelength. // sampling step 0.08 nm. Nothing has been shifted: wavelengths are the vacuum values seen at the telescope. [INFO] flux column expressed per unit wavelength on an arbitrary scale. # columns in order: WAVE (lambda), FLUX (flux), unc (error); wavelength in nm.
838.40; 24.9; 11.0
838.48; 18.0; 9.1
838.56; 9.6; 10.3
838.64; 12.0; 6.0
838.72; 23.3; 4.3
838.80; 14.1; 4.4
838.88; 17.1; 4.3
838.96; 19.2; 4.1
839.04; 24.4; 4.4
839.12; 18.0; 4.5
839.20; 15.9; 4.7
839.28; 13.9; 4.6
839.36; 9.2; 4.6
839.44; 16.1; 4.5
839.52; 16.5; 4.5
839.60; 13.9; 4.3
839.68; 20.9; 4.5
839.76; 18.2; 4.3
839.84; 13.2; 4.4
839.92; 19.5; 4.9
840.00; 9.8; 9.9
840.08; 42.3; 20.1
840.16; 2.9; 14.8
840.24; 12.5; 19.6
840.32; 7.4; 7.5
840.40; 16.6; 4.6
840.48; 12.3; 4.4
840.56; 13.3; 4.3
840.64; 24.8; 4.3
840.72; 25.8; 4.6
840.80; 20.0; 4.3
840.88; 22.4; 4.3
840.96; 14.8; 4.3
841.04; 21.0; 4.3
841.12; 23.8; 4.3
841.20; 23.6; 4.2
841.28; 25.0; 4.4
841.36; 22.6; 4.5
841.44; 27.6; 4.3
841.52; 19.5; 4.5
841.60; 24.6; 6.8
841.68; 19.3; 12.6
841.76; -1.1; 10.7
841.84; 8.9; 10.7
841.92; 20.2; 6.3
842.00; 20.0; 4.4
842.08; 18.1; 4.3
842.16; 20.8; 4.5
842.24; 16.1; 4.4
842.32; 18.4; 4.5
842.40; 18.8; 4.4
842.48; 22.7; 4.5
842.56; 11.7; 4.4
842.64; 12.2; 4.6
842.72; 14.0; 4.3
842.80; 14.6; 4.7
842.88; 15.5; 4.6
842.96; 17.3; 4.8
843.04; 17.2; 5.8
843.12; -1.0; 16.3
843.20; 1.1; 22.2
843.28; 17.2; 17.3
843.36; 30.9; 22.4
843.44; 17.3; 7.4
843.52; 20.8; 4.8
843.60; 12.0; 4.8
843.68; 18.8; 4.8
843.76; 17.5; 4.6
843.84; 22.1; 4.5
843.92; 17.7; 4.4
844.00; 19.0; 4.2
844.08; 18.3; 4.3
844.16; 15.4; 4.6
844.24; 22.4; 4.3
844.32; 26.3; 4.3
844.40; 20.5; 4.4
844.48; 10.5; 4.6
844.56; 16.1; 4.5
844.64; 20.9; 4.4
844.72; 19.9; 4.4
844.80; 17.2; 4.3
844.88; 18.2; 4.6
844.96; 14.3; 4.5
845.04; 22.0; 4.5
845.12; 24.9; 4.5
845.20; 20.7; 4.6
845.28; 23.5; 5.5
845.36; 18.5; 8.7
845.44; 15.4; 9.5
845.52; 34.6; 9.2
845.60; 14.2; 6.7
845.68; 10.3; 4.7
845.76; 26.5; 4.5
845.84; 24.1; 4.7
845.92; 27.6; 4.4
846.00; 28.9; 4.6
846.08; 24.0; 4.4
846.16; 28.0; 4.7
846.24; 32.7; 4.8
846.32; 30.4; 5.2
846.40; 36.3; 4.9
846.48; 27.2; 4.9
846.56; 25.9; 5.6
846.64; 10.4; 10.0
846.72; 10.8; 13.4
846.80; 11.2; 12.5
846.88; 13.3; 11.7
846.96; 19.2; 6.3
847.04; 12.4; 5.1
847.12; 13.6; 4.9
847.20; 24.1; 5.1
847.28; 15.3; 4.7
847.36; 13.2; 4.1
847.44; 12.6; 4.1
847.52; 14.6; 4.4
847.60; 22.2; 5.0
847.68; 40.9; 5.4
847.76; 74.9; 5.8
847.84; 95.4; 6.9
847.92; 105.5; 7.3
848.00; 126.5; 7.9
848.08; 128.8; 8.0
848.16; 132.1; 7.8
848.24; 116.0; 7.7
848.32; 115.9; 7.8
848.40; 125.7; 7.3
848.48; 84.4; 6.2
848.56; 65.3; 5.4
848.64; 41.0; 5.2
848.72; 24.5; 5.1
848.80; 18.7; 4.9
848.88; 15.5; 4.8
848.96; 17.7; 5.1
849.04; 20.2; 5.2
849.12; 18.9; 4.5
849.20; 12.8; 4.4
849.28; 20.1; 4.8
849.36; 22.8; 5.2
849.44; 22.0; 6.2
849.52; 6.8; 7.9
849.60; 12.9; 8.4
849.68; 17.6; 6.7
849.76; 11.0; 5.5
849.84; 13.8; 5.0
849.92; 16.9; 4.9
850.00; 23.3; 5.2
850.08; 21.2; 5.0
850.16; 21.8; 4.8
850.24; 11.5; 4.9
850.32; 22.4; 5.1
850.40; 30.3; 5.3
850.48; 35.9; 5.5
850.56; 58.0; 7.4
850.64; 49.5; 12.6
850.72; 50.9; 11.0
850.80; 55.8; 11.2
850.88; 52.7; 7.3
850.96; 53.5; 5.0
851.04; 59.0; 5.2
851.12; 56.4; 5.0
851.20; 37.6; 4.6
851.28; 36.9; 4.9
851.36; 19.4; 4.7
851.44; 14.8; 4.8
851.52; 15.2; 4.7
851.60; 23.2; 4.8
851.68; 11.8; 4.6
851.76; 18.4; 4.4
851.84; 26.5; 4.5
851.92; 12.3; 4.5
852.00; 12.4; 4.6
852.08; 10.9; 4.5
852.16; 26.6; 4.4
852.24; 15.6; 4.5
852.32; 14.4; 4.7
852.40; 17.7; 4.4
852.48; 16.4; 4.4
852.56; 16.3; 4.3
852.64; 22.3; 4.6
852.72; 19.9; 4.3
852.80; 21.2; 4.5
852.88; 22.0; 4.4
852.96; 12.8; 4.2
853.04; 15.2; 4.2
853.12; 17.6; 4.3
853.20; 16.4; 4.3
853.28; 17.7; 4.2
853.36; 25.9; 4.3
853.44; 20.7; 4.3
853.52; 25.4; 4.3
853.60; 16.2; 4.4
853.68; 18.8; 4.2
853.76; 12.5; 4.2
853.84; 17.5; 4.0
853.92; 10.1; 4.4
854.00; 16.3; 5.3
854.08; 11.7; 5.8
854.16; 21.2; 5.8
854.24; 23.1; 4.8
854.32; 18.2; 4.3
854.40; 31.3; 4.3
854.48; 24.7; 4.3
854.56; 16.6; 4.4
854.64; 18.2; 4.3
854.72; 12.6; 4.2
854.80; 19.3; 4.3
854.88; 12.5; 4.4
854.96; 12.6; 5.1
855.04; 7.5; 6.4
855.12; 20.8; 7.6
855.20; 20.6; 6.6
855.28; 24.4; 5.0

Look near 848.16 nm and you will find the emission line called H-alpha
